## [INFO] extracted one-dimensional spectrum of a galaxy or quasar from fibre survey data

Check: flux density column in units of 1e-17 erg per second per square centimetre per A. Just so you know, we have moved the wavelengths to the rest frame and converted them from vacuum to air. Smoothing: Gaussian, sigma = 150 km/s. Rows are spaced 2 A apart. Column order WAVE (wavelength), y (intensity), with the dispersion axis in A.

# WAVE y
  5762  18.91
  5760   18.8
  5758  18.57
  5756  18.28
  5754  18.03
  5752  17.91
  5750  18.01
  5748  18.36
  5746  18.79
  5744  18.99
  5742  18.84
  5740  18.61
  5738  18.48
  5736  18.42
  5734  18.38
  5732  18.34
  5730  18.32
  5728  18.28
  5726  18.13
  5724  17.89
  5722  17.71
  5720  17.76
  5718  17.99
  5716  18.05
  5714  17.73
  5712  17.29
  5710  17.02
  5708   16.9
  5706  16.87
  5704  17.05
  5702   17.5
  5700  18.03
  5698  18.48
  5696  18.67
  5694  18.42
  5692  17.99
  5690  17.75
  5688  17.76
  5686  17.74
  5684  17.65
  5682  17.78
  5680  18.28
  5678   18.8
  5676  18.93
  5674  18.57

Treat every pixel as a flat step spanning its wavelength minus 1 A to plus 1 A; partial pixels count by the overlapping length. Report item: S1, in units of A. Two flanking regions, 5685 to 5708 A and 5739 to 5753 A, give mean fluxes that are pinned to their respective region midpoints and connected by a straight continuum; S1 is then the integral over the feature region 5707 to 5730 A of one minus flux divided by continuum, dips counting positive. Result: 0.5 A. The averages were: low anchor 17.8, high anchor 18.5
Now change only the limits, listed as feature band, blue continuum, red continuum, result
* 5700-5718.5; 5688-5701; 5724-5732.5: 0.8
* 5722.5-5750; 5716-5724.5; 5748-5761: -0.6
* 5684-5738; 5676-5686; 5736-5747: 1.7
